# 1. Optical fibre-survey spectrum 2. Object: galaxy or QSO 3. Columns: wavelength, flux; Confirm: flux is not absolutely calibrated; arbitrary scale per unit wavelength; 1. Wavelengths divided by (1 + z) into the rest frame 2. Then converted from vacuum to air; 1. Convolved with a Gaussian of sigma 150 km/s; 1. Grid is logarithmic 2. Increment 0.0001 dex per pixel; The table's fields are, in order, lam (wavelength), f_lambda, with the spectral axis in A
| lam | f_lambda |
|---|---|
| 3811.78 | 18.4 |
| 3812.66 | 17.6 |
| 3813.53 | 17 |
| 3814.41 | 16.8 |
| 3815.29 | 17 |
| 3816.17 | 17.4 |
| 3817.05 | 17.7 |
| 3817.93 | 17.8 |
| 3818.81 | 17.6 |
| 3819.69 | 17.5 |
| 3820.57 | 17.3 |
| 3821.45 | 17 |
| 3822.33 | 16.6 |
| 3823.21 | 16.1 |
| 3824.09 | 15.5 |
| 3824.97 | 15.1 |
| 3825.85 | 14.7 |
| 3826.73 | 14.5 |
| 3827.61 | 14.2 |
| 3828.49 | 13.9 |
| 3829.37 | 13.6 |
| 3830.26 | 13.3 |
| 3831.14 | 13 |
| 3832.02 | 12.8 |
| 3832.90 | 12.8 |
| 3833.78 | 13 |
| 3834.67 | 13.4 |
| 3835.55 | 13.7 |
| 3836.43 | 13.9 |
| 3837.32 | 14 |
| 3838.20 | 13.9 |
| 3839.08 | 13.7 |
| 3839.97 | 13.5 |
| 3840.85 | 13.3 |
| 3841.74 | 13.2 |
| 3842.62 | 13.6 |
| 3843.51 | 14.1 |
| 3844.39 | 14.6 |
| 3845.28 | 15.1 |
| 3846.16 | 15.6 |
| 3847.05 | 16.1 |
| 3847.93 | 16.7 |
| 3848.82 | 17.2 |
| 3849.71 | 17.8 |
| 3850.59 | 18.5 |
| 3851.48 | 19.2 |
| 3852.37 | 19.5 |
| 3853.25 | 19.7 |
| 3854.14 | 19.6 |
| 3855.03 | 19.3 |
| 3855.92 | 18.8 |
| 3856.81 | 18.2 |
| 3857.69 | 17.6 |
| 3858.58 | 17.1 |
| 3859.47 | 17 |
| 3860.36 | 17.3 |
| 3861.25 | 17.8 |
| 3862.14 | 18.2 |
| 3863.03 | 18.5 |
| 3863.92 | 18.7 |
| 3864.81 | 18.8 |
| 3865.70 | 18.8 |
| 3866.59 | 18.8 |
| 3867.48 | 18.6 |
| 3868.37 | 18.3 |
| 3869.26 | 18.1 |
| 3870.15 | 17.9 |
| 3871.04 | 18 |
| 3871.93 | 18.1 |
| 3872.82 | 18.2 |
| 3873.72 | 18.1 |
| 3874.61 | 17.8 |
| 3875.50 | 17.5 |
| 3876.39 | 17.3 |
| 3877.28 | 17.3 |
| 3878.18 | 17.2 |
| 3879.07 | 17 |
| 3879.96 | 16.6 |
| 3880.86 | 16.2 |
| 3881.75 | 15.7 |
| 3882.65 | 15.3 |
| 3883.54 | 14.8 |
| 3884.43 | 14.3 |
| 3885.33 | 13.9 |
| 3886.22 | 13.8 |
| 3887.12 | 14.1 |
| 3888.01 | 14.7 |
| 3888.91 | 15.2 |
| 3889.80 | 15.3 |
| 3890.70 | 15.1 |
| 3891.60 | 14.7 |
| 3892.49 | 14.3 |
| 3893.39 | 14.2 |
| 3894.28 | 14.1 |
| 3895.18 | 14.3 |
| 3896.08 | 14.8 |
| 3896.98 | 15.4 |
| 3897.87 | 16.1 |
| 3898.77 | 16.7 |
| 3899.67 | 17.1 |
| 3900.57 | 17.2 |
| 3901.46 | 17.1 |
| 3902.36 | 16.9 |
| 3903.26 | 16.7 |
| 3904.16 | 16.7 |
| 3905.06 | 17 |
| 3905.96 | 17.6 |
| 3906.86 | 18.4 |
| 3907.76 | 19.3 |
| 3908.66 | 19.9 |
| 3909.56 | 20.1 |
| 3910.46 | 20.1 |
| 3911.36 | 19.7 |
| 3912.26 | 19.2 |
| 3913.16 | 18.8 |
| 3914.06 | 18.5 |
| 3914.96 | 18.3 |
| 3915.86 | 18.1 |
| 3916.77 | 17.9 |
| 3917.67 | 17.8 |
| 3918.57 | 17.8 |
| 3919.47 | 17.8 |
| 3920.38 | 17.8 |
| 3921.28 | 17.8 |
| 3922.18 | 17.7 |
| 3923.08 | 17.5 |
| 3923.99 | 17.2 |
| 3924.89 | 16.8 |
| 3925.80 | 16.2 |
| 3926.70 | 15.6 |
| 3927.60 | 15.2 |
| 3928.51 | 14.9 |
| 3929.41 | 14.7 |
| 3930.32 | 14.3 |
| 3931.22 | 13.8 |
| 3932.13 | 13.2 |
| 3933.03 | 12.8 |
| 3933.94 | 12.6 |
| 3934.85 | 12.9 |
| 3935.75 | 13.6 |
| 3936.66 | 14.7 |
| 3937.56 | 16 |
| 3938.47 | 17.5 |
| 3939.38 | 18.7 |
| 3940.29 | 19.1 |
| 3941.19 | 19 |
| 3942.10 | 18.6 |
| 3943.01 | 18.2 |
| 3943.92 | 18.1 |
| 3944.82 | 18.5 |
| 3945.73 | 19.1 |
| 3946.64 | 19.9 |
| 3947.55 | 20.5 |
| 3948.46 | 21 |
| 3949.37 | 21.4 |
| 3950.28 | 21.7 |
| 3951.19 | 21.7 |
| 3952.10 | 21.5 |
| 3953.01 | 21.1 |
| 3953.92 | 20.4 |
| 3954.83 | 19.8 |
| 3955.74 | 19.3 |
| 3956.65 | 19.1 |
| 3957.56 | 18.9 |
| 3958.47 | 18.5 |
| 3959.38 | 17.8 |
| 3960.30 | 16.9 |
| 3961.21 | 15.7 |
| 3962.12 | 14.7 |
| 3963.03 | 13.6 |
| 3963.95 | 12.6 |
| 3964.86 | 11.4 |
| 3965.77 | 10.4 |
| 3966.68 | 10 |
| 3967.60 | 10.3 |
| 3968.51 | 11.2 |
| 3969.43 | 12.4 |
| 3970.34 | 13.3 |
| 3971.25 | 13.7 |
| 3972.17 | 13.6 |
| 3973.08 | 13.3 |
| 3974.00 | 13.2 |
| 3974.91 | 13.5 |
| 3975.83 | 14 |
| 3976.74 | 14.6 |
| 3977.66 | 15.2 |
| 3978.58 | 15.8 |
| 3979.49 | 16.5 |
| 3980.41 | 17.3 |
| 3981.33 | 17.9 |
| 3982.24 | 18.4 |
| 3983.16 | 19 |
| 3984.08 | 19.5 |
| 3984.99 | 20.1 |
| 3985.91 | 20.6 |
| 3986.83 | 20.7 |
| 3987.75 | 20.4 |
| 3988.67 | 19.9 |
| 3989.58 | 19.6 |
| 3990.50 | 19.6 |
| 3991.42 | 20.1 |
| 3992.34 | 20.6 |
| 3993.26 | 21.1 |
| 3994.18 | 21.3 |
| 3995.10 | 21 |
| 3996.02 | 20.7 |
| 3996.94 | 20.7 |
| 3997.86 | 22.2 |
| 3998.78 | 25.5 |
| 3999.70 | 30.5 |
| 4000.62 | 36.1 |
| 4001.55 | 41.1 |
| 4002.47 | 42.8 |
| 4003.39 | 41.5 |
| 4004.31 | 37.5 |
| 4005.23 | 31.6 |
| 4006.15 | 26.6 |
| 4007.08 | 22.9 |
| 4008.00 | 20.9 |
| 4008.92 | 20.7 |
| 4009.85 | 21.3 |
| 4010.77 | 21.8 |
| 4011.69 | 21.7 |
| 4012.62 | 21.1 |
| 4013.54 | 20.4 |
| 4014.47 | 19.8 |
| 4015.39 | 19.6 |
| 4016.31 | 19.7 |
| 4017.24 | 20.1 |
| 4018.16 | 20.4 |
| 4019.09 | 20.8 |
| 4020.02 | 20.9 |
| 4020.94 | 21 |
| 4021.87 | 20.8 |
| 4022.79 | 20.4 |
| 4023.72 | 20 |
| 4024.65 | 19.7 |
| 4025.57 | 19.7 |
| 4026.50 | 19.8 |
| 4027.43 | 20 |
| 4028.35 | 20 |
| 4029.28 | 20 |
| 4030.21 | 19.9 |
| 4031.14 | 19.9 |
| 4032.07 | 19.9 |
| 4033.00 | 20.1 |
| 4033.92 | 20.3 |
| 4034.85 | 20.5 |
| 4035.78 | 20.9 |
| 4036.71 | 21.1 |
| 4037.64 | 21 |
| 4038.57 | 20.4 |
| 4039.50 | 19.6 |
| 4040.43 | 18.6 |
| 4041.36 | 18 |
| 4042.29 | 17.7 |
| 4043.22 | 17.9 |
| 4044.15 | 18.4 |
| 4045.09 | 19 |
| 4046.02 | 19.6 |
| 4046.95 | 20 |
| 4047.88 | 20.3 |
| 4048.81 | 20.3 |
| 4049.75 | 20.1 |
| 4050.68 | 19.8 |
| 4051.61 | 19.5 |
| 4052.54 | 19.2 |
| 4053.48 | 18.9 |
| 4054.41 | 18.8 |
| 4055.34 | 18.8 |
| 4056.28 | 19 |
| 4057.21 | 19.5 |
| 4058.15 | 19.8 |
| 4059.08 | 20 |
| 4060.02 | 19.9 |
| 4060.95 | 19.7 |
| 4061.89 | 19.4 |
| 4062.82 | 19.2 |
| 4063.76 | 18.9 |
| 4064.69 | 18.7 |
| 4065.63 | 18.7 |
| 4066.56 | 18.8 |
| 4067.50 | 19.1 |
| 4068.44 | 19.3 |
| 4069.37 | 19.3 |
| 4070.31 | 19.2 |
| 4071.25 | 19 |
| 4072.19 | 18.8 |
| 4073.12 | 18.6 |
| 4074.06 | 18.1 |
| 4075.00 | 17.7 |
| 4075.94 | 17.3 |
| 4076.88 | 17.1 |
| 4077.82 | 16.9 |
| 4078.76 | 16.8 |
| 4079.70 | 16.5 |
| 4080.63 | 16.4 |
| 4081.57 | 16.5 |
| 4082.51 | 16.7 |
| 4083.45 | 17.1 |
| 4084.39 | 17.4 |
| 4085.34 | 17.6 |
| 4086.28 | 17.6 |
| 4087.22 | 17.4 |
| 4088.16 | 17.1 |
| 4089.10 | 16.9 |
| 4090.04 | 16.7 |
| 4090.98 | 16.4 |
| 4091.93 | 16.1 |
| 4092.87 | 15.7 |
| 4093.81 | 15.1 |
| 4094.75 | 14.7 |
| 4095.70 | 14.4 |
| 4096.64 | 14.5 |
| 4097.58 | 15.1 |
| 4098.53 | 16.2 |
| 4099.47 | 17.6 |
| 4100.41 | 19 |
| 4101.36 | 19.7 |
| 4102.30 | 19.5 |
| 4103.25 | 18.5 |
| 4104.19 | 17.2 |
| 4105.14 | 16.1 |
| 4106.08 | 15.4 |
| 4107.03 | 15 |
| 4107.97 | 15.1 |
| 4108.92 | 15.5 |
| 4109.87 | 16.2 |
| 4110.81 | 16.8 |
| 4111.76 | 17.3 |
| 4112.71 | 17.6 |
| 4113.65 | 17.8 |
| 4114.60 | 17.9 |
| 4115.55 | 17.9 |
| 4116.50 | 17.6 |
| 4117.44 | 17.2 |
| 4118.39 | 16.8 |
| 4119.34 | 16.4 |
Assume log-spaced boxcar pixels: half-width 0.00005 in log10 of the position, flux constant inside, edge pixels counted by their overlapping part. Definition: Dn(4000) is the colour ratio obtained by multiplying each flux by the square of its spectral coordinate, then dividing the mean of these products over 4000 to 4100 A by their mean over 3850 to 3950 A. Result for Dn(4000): 1.3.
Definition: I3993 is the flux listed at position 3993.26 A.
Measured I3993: 21.1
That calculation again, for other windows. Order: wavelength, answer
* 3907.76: 19.3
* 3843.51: 14.1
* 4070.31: 19.2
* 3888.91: 15.2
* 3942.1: 18.6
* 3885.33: 13.9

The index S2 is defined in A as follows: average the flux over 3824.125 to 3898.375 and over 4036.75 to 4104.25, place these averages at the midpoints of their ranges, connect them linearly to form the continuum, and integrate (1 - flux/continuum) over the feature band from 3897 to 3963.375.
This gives -3.5 A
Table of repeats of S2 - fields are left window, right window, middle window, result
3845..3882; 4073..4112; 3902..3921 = -0.8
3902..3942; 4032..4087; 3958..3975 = 4.0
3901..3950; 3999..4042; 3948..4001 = 5.9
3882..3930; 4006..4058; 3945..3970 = 1.3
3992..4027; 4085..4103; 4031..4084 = 2.4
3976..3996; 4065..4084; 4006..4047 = -3.9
